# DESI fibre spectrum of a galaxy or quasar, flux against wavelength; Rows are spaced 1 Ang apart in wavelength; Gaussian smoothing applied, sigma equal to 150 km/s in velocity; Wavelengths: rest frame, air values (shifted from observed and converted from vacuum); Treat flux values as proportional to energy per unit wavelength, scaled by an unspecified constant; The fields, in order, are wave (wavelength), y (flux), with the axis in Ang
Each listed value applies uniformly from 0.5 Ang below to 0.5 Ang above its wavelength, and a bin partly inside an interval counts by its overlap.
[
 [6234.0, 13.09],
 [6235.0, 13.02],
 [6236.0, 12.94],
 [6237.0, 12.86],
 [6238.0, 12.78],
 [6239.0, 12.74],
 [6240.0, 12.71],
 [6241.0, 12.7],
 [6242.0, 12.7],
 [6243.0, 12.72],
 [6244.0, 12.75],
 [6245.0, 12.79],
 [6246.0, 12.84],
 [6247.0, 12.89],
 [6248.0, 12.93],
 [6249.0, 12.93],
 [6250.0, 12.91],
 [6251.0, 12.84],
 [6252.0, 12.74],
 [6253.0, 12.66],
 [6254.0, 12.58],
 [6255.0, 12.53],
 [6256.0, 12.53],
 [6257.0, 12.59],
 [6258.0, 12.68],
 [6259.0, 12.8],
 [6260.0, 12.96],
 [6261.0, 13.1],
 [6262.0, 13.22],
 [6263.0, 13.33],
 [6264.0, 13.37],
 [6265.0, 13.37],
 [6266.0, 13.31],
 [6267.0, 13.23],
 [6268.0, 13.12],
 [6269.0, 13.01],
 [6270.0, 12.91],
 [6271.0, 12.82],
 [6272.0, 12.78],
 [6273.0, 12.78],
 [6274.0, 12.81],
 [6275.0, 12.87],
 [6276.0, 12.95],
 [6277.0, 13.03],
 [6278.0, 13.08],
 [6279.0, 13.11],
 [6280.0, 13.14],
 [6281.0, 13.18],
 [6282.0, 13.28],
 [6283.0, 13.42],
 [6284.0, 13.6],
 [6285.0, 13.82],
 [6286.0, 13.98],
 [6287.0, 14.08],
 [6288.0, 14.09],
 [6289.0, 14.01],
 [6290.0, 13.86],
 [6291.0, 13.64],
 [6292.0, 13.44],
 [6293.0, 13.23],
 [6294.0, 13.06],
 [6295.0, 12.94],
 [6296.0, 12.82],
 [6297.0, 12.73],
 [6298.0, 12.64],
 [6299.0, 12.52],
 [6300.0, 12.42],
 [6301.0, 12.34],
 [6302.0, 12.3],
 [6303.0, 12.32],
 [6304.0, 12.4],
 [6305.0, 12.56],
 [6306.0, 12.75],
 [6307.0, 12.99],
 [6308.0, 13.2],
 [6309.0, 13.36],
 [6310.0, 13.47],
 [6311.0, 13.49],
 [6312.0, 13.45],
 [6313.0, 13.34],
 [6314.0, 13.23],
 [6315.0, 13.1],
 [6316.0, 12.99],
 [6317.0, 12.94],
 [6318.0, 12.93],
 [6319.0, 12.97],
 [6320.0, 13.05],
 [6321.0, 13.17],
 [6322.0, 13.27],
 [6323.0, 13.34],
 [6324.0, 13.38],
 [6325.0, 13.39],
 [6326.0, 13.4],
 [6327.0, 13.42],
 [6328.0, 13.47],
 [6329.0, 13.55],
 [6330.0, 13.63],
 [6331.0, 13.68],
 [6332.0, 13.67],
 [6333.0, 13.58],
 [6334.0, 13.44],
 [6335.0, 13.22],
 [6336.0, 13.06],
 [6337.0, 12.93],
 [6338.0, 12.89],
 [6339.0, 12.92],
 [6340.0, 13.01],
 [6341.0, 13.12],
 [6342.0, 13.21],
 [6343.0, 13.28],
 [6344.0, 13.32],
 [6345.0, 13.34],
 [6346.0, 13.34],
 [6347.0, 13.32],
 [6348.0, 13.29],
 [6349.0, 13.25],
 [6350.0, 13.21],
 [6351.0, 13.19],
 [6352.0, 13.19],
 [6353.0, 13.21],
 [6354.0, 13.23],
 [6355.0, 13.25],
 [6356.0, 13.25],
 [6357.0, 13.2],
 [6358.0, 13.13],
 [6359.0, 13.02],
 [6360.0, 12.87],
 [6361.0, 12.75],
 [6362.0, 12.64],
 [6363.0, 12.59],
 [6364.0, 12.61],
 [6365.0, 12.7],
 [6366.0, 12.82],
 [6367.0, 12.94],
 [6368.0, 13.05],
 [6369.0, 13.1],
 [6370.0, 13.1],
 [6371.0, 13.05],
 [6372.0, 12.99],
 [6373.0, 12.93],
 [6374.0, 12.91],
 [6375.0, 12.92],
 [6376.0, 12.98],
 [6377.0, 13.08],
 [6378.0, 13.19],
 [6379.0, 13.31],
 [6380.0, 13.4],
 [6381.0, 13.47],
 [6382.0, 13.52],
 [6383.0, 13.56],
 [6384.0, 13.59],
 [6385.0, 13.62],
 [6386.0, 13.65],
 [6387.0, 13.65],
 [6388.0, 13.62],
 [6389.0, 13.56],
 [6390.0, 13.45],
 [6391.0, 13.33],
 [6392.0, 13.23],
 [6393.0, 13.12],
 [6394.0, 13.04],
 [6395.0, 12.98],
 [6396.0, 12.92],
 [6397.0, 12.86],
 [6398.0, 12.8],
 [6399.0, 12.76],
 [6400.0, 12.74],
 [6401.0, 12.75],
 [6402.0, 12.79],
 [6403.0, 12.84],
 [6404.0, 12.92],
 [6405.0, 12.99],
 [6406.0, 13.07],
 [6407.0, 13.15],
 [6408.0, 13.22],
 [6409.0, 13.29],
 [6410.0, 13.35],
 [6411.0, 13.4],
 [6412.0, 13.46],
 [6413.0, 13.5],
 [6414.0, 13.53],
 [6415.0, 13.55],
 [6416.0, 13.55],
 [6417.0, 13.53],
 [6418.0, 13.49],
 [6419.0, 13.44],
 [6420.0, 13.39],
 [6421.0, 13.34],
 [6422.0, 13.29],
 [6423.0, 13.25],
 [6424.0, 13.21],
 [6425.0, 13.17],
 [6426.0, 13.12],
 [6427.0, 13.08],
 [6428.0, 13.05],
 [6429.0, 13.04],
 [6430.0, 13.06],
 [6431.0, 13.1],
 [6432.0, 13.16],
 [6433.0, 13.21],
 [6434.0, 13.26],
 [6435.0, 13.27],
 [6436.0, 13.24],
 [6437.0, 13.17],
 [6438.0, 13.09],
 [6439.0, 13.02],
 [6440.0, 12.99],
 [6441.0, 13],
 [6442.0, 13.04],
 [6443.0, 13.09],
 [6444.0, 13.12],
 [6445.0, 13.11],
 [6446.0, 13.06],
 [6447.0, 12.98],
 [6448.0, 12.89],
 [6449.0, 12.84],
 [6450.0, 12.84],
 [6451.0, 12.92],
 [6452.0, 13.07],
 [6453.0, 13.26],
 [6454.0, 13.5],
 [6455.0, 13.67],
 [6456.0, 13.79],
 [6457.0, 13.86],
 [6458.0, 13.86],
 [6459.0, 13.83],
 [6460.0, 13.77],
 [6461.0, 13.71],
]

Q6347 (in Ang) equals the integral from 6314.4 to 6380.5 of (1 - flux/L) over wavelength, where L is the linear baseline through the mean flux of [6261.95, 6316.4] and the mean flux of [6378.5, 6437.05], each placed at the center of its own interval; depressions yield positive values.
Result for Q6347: 0.2 Ang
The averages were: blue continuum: 13.1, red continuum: 13.2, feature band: 13.1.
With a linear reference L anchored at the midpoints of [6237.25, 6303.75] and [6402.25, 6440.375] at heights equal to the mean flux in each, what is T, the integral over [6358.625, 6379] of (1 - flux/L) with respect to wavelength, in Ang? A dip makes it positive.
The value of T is 0.4 Ang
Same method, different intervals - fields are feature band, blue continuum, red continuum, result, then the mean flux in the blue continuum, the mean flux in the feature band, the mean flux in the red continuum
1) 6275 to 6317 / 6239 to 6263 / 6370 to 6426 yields -0.7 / 12.8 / 13.1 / 13.2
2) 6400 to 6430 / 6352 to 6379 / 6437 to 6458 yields -0.3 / 13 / 13.2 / 13.2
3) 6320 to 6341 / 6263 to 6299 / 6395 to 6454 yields -0.2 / 13.2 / 13.3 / 13.1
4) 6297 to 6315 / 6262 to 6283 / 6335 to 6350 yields 0.3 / 13.1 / 12.9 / 13.2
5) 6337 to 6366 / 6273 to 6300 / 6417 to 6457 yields 0.3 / 13.3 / 13.1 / 13.2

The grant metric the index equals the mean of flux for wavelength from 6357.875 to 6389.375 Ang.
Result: 13.1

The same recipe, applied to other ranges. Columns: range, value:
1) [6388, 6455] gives 13.2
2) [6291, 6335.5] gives 13.1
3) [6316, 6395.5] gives 13.2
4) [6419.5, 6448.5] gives 13.1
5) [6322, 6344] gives 13.3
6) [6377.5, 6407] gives 13.2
